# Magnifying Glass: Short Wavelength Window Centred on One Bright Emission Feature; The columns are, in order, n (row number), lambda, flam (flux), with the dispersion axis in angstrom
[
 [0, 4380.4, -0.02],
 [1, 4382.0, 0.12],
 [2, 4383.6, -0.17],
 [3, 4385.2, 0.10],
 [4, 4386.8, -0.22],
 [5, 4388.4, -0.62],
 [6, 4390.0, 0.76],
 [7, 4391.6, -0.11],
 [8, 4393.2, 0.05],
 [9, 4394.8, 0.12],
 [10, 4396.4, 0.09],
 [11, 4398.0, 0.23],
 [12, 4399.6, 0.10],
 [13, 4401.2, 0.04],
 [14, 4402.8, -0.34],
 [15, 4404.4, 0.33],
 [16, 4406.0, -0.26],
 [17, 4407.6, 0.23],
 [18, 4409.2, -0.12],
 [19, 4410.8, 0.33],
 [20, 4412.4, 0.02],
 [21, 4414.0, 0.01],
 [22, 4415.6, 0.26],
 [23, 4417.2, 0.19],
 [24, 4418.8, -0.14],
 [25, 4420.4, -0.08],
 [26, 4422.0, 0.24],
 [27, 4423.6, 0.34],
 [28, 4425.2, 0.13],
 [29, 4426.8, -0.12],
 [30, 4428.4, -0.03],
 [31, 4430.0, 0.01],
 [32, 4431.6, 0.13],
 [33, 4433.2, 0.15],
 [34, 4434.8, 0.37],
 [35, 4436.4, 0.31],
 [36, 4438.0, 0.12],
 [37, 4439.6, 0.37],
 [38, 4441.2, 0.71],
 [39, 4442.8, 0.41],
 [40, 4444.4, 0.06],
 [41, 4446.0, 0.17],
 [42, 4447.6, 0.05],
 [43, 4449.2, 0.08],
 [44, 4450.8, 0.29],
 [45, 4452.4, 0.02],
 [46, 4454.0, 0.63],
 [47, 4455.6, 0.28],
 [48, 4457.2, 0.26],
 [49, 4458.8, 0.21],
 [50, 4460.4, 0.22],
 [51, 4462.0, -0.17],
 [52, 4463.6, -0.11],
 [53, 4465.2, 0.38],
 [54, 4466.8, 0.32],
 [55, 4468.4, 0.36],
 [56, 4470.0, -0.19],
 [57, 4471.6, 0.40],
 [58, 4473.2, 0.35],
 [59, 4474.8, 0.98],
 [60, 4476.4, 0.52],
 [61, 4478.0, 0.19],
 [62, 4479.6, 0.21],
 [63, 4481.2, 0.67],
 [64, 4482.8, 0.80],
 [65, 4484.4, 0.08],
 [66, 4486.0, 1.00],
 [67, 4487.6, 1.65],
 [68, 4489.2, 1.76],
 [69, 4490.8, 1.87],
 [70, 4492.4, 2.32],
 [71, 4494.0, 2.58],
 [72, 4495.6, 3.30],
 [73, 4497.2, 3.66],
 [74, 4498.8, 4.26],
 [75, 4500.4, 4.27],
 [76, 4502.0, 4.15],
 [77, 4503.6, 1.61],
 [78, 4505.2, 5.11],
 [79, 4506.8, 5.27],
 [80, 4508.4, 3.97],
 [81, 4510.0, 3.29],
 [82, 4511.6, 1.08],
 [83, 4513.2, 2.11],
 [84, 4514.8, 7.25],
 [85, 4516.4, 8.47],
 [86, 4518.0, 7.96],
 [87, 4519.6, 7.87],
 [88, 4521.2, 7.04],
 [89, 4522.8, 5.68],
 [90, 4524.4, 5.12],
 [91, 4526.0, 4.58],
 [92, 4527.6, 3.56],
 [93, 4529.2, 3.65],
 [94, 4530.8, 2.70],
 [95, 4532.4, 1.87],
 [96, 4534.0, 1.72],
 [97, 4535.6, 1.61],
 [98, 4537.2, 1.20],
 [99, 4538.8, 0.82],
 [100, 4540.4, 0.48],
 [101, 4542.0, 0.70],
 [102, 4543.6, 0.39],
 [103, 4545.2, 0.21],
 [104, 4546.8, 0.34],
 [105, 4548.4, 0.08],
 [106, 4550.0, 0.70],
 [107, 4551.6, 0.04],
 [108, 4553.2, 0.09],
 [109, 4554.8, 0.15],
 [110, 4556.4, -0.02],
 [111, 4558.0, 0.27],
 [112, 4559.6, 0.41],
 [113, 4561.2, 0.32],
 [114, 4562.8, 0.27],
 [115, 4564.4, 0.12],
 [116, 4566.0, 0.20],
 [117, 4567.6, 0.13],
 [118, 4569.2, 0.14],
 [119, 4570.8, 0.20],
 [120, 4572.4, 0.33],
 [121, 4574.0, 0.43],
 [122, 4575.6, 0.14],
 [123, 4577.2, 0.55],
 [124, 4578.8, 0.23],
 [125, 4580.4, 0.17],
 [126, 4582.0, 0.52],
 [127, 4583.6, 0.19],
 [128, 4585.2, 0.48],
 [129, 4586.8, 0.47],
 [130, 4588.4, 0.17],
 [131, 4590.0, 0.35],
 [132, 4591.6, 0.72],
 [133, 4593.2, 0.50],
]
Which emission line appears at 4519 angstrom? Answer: Lyman alpha 1216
